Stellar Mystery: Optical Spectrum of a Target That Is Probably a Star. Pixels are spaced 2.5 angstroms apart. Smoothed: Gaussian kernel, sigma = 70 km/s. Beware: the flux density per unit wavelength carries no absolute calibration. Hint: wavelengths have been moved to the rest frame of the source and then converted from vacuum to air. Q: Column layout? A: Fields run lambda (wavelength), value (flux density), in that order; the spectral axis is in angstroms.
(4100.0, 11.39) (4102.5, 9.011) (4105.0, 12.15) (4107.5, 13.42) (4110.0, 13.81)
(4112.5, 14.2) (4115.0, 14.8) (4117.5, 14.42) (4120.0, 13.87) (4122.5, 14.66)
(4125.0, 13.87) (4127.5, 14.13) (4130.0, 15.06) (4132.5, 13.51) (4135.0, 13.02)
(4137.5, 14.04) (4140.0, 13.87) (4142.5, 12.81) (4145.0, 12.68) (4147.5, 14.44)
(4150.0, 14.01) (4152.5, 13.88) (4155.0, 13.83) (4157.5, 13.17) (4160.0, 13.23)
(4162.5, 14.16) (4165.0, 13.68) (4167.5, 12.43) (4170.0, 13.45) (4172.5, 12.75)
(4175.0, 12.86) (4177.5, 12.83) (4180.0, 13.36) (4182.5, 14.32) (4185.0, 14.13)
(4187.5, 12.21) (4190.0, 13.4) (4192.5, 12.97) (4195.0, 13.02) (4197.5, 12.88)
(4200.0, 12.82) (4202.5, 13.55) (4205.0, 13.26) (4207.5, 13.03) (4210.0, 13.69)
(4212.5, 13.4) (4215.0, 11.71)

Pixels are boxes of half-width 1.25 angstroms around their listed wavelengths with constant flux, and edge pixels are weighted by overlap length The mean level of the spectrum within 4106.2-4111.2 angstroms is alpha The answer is 13.6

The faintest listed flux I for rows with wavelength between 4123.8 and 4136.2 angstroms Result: 13.02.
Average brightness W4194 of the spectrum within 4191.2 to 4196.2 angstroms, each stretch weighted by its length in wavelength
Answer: 13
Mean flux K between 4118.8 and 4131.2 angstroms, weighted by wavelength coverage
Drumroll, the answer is 14.3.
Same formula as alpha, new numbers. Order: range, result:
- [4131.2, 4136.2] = 13.3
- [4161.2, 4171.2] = 13.4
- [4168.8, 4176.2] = 13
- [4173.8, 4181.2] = 13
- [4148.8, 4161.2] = 13.6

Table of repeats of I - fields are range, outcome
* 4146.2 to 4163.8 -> 13.17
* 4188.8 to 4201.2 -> 12.82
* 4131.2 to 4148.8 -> 12.68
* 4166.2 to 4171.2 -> 12.43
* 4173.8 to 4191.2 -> 12.21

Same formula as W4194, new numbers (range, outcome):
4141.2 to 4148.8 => 13.3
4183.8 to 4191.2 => 13.2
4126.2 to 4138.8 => 14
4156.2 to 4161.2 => 13.2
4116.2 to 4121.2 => 14.2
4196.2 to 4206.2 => 13.1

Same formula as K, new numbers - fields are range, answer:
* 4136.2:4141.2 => 13.9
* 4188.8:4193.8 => 13.2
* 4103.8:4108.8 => 12.8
